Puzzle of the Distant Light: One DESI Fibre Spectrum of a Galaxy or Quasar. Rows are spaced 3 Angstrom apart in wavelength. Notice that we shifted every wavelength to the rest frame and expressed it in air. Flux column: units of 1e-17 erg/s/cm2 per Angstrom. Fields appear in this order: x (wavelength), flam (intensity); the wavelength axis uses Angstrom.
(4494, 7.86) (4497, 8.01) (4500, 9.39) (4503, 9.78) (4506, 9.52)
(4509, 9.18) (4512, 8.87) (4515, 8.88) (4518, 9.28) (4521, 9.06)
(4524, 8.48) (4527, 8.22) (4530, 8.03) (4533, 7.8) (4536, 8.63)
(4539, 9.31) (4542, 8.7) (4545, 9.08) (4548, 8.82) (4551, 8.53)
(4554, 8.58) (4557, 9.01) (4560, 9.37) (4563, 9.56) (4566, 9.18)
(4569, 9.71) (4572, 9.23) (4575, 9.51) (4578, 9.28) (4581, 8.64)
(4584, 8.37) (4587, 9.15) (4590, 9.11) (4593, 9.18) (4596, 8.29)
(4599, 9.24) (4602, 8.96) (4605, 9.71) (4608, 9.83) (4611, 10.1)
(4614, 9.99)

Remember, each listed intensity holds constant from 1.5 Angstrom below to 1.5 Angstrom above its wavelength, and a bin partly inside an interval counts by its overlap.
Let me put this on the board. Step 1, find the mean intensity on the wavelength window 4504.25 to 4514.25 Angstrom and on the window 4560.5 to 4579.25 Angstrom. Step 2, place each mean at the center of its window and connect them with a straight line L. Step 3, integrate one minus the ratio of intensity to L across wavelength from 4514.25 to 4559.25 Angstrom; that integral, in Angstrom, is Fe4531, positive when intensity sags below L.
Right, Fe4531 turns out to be 2.8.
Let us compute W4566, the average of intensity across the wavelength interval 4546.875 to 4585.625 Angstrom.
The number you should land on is 9.06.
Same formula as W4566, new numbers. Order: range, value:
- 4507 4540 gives 8.71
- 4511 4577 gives 8.9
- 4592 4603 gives 8.9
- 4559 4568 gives 9.39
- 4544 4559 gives 8.81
